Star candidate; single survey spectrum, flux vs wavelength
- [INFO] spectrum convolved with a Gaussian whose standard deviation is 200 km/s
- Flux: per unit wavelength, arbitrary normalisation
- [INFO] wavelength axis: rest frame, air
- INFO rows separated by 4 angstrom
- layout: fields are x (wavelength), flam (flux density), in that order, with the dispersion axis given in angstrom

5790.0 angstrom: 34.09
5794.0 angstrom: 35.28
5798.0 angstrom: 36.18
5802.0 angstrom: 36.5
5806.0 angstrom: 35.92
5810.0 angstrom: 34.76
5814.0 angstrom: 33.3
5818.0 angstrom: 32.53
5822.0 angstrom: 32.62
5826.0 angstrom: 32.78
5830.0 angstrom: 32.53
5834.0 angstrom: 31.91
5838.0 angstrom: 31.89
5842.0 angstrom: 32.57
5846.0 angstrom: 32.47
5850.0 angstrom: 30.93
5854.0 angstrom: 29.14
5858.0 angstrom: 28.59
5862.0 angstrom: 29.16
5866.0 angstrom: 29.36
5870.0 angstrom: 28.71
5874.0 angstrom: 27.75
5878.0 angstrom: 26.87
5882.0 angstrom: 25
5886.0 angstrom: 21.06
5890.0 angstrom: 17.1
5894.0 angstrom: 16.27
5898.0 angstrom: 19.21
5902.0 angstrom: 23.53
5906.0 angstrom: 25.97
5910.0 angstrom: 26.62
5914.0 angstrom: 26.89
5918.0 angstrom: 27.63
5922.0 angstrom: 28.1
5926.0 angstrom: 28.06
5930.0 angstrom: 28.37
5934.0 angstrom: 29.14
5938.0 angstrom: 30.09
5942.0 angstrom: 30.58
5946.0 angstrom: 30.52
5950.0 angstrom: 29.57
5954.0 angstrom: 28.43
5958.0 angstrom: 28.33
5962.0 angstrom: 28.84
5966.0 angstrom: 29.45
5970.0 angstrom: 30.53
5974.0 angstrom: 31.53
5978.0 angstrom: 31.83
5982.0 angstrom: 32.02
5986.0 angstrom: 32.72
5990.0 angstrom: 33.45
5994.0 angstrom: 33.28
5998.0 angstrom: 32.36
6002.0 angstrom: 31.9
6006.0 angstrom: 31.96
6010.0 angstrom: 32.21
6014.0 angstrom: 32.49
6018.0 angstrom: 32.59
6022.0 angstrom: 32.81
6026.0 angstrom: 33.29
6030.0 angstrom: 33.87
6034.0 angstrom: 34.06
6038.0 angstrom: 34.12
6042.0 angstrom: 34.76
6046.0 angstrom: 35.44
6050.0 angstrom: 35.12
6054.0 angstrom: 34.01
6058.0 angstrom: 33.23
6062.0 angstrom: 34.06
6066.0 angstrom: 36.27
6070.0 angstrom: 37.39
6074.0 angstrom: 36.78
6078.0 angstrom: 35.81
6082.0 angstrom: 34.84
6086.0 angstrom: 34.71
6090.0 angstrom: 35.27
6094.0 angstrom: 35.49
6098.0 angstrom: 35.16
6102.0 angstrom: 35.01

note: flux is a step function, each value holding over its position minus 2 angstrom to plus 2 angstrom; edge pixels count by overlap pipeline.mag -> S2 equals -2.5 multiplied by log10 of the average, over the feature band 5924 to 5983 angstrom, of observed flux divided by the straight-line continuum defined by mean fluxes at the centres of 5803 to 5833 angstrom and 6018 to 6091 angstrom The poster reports 0.15 mag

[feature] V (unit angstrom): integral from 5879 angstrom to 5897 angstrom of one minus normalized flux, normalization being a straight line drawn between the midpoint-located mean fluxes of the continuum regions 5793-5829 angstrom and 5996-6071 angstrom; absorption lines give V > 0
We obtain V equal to 7.3 angstrom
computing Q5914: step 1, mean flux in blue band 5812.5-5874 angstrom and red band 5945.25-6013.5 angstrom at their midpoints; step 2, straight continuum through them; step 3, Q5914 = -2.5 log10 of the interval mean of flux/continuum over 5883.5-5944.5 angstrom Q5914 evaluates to 0.23 mag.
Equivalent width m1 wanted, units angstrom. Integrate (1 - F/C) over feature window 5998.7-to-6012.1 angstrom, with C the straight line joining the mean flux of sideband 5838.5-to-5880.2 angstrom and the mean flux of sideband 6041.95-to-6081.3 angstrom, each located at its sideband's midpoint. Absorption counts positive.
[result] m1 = 0.7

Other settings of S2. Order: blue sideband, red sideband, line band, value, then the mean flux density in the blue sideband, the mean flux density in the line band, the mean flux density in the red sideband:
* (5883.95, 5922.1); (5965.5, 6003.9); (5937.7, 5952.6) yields -0.094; 23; 30.1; 32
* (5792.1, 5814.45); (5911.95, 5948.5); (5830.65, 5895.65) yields 0.177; 35.5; 27.6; 28.8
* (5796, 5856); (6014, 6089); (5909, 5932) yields 0.215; 33.1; 27.7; 34.6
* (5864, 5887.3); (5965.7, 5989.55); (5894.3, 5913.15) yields 0.199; 26.6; 23.3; 31.6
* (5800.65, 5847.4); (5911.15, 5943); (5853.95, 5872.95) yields 0.091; 33.3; 28.9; 28.5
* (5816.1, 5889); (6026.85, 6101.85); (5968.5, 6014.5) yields 0.031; 29.6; 32.2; 35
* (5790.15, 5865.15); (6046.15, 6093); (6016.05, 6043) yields 0.039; 32.7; 33.6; 35.2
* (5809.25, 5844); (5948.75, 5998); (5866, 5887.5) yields 0.216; 32.7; 26.3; 30.9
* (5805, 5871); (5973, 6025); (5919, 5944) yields 0.111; 31.7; 29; 32.4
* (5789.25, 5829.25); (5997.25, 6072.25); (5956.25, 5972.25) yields 0.160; 34.3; 29.3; 33.8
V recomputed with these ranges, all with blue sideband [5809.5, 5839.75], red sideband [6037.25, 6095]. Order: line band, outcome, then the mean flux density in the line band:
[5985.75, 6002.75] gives 0.8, 32.8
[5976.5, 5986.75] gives 0.6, 32.1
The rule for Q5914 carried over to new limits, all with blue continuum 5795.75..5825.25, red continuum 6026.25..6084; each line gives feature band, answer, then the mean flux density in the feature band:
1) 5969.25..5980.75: 0.11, 31.4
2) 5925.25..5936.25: 0.21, 28.6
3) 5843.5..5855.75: 0.12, 31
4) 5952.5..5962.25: 0.22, 28.5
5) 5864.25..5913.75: 0.40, 24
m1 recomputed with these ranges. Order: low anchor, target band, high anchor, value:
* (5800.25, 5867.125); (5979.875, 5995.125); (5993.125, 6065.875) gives 0.2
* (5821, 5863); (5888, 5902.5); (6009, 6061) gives 6.1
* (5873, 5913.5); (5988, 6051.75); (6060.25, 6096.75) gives -3.5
